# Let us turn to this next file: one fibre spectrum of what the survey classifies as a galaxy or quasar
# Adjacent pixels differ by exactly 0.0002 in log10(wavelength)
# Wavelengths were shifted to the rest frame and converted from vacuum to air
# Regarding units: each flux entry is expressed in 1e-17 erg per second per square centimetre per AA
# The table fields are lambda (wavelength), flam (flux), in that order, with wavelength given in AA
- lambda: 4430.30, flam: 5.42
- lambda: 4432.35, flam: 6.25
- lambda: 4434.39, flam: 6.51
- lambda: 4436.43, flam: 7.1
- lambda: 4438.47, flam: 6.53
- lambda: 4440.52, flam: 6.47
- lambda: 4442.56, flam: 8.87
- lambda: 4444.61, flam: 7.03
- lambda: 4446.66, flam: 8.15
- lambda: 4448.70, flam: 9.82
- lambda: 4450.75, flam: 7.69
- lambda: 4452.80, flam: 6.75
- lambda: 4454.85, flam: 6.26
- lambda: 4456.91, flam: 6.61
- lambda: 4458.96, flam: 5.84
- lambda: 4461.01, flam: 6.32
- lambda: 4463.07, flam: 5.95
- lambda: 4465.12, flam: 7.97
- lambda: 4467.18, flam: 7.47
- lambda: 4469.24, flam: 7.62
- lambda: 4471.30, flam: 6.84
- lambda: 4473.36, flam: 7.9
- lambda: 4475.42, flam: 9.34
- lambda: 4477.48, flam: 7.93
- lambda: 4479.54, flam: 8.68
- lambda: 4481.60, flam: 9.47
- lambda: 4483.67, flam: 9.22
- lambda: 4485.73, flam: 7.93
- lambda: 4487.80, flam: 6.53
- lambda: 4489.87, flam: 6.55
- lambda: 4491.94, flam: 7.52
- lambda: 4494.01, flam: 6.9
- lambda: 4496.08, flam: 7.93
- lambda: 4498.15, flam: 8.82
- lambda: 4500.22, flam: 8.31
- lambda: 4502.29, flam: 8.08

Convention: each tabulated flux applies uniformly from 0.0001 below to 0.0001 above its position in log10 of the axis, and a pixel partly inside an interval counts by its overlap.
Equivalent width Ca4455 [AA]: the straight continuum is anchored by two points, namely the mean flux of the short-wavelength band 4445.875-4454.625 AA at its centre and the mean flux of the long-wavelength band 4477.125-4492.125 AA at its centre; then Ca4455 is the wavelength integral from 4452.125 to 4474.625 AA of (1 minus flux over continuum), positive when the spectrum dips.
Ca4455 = 3.02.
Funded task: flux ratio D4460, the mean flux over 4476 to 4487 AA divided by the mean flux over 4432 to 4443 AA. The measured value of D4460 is 1.25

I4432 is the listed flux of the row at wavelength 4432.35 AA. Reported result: 6.25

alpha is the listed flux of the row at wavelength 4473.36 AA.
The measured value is 7.9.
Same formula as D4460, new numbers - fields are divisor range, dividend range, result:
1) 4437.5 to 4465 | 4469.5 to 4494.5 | 1.11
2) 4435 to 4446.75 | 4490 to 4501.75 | 1.07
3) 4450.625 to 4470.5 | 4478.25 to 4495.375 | 1.15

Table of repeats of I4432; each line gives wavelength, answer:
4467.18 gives 7.47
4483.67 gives 9.22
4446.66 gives 8.15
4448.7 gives 9.82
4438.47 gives 6.53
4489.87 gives 6.55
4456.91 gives 6.61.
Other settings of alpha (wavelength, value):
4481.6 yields 9.47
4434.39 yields 6.51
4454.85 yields 6.26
